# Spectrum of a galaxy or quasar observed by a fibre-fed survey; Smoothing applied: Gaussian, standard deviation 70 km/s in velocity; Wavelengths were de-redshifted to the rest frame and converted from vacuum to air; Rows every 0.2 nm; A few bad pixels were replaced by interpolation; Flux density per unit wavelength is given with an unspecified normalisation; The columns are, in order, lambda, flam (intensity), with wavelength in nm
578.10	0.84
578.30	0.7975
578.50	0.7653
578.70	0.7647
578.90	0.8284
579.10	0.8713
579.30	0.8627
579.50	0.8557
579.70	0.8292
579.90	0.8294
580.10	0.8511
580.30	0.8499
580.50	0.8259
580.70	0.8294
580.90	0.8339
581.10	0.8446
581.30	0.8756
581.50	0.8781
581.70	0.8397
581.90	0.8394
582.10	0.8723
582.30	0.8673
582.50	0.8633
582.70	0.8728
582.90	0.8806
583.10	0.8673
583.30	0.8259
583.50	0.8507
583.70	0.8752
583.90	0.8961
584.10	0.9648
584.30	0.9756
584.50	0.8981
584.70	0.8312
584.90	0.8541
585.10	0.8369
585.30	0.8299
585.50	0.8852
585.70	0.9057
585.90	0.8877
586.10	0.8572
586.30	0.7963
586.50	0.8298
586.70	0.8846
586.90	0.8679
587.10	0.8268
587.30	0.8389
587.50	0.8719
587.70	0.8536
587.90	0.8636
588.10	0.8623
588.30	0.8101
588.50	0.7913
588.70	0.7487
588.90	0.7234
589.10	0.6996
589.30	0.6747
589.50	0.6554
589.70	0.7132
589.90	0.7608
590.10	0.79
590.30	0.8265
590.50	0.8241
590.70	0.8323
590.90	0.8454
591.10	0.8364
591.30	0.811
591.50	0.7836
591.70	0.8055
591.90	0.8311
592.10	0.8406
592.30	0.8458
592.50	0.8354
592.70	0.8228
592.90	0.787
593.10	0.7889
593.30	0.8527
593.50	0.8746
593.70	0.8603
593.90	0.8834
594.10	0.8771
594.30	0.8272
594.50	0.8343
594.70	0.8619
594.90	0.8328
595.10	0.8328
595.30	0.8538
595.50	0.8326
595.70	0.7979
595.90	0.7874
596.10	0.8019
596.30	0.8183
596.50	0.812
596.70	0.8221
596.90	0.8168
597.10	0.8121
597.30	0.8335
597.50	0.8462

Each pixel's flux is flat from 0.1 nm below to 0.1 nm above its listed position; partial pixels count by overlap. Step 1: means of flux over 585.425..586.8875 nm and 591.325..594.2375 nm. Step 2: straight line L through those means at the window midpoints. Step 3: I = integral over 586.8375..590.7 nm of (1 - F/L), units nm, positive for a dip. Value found 0.282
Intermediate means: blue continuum 0.864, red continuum 0.834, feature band 0.79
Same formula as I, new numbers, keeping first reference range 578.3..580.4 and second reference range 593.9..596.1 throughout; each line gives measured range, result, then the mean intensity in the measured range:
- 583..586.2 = -0.179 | 0.878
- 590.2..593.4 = 0.040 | 0.823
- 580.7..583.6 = -0.094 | 0.857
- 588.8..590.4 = 0.197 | 0.73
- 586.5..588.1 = -0.048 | 0.857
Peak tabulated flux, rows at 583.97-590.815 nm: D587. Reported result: 0.9756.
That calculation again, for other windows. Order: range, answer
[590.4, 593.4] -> 0.8527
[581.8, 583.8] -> 0.8806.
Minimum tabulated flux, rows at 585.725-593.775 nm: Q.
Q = 0.6554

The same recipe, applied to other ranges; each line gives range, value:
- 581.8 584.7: 0.8259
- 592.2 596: 0.787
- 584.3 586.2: 0.8299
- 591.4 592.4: 0.7836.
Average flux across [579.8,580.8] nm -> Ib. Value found 0.837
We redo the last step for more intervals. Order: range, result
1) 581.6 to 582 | 0.84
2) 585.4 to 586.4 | 0.866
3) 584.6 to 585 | 0.843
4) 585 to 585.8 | 0.864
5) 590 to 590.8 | 0.818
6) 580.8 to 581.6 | 0.858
